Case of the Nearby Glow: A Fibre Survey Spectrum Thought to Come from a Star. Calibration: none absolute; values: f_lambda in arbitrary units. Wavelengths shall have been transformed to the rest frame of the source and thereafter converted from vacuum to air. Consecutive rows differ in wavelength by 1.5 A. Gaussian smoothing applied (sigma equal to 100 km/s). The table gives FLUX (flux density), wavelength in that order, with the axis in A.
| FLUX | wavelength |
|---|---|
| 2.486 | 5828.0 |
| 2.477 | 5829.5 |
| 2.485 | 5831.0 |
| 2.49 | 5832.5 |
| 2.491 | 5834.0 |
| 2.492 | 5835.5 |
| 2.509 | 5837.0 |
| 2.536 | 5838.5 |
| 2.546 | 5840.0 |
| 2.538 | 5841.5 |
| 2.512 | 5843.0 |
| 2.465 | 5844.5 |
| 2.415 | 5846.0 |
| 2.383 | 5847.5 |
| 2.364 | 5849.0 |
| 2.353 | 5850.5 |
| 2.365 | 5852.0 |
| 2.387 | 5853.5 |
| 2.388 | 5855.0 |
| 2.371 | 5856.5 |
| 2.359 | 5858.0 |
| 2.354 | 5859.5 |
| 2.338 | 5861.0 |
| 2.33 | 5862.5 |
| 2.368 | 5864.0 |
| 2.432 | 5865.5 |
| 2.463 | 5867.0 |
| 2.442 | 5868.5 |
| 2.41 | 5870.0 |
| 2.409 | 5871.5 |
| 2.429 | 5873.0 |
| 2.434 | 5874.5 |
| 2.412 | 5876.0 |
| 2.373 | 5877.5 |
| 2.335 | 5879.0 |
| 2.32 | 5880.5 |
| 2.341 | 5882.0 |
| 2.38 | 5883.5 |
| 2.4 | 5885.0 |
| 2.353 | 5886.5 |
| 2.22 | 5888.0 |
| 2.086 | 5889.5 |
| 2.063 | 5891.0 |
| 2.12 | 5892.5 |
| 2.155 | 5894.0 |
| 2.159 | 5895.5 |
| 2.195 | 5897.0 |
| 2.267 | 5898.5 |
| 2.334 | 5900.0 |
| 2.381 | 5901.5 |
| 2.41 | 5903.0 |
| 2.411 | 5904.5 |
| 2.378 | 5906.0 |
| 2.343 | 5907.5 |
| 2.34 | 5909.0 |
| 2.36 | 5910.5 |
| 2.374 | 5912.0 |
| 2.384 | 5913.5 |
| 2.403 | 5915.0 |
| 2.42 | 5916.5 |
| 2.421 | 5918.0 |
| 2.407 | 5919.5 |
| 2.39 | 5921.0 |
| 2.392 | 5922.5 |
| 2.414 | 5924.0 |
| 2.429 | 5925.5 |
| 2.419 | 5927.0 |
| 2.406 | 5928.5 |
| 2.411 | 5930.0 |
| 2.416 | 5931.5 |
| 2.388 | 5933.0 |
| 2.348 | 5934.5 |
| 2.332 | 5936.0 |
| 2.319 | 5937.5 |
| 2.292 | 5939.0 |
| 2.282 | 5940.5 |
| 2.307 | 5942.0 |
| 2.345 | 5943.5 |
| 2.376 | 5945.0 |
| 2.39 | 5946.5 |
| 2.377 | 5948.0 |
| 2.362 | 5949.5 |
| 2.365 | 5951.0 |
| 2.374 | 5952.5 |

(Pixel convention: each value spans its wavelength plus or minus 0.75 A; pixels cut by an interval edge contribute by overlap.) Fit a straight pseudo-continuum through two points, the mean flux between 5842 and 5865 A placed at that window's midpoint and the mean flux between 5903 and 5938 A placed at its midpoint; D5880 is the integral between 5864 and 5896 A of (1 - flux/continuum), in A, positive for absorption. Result 0.9 A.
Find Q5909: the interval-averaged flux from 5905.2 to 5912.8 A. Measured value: 2.36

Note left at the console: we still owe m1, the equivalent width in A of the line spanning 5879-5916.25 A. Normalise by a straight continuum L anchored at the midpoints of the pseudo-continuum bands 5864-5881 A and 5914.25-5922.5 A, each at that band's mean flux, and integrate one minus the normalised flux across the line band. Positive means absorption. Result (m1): 1.6 A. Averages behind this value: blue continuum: 2.4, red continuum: 2.41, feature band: 2.3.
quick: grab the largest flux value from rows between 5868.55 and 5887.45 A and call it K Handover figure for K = 2.434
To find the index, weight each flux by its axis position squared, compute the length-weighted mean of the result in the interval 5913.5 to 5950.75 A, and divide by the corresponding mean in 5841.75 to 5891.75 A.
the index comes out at 1.03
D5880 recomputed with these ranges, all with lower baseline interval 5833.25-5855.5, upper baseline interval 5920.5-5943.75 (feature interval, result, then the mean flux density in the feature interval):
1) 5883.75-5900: 1.3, 2.21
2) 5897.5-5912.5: 0.2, 2.36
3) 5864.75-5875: 0.0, 2.43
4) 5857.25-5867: 0.3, 2.37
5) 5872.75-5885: 0.2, 2.38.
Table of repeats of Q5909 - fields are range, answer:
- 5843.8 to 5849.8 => 2.41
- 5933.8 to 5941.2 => 2.31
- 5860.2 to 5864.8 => 2.35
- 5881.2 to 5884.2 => 2.36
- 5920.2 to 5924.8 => 2.4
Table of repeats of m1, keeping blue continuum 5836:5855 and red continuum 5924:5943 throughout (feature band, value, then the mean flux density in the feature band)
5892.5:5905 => 0.63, 2.28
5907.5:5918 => 0.01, 2.38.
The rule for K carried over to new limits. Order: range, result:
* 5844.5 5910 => 2.465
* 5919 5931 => 2.429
